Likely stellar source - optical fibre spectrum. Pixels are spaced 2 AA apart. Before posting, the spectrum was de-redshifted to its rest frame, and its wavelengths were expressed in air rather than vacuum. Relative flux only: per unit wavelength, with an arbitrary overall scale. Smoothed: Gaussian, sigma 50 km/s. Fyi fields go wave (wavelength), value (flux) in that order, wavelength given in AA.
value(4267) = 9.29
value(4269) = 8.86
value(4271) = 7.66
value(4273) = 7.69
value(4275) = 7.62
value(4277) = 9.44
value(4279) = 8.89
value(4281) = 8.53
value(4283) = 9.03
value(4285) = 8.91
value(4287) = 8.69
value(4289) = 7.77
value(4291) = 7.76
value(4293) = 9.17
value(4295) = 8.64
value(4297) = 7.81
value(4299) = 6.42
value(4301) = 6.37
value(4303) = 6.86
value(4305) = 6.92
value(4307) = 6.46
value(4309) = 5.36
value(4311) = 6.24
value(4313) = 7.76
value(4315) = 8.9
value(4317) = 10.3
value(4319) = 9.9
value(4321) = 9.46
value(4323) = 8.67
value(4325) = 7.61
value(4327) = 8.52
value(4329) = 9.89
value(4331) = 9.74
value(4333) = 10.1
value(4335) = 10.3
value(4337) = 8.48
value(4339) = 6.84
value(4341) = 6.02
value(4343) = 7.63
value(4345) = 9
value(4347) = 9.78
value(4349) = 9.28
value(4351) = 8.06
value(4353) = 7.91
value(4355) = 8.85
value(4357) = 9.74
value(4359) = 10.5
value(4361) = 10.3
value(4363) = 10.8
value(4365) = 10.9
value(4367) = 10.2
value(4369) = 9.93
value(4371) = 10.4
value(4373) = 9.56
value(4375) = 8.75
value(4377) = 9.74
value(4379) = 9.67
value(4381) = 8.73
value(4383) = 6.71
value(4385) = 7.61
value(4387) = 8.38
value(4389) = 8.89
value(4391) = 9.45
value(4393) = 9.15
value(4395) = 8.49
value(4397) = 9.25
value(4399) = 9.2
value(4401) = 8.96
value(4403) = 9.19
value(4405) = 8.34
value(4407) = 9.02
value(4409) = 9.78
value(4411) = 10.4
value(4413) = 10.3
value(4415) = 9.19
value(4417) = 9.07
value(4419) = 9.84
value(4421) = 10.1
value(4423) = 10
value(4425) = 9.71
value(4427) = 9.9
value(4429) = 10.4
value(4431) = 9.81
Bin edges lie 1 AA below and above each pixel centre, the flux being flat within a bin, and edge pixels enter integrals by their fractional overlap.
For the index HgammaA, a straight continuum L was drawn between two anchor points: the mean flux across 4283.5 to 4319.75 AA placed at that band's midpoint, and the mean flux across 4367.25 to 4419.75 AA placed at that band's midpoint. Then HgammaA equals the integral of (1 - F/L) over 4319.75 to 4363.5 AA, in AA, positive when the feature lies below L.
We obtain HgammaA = -3.0 AA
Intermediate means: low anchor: 7.79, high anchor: 9.17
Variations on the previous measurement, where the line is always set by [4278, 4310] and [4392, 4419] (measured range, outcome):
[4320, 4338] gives -2.2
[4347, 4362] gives -1.2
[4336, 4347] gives 0.8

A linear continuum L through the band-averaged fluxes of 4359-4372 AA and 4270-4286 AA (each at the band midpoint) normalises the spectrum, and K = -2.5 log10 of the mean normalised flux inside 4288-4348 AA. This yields 0.151 mag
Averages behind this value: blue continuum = 8.47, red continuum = 10.4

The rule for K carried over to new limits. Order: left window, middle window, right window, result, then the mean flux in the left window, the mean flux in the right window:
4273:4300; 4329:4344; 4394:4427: 0.03 mag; 8.34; 9.44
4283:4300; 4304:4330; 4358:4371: 0.11 mag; 8.2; 10.4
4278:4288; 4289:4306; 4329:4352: 0.17 mag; 8.81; 8.71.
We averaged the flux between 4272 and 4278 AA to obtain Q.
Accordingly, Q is 8.25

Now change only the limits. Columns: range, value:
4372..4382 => 9.29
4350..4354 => 7.99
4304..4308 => 6.69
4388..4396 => 9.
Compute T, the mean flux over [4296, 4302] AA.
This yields 6.87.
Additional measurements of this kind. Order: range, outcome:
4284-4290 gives 8.46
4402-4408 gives 8.85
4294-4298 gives 8.22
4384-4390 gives 8.29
